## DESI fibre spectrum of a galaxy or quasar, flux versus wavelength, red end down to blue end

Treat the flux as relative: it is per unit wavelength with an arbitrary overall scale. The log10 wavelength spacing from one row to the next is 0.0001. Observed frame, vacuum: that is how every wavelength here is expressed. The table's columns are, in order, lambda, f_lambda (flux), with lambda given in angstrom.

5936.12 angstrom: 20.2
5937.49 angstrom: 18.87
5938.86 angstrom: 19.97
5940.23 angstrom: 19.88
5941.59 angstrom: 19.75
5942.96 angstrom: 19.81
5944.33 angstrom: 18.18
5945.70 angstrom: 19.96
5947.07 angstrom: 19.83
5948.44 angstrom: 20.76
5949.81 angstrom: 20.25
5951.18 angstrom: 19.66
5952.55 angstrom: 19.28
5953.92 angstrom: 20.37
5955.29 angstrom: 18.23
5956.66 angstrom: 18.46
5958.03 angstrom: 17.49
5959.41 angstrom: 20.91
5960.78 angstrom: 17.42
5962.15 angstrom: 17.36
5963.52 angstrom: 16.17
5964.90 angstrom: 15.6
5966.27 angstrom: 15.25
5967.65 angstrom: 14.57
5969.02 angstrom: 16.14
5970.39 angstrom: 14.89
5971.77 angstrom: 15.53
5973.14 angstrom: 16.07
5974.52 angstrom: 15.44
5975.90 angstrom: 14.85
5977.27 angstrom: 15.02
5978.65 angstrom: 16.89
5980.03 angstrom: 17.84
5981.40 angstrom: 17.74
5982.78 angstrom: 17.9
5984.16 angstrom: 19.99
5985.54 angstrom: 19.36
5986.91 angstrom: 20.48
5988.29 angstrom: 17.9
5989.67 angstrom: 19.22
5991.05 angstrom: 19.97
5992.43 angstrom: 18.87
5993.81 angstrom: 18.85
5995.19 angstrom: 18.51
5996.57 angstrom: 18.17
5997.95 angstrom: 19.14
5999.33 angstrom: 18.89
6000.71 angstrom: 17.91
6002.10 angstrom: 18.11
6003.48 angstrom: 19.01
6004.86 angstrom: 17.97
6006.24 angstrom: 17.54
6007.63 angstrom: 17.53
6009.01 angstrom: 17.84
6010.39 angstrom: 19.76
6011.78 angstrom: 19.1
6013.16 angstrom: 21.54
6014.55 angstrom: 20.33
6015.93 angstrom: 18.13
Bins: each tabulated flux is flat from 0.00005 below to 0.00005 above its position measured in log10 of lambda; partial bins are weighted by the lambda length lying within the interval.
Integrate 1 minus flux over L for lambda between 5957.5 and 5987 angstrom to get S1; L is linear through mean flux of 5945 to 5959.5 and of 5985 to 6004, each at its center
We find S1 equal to 3.6 angstrom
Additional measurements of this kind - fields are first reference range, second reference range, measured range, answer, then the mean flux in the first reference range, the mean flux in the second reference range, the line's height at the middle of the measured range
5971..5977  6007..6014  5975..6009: -1.9 angstrom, 15.4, 19.2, 17.3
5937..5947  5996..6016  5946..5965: 0.5 angstrom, 19.5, 18.8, 19.4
